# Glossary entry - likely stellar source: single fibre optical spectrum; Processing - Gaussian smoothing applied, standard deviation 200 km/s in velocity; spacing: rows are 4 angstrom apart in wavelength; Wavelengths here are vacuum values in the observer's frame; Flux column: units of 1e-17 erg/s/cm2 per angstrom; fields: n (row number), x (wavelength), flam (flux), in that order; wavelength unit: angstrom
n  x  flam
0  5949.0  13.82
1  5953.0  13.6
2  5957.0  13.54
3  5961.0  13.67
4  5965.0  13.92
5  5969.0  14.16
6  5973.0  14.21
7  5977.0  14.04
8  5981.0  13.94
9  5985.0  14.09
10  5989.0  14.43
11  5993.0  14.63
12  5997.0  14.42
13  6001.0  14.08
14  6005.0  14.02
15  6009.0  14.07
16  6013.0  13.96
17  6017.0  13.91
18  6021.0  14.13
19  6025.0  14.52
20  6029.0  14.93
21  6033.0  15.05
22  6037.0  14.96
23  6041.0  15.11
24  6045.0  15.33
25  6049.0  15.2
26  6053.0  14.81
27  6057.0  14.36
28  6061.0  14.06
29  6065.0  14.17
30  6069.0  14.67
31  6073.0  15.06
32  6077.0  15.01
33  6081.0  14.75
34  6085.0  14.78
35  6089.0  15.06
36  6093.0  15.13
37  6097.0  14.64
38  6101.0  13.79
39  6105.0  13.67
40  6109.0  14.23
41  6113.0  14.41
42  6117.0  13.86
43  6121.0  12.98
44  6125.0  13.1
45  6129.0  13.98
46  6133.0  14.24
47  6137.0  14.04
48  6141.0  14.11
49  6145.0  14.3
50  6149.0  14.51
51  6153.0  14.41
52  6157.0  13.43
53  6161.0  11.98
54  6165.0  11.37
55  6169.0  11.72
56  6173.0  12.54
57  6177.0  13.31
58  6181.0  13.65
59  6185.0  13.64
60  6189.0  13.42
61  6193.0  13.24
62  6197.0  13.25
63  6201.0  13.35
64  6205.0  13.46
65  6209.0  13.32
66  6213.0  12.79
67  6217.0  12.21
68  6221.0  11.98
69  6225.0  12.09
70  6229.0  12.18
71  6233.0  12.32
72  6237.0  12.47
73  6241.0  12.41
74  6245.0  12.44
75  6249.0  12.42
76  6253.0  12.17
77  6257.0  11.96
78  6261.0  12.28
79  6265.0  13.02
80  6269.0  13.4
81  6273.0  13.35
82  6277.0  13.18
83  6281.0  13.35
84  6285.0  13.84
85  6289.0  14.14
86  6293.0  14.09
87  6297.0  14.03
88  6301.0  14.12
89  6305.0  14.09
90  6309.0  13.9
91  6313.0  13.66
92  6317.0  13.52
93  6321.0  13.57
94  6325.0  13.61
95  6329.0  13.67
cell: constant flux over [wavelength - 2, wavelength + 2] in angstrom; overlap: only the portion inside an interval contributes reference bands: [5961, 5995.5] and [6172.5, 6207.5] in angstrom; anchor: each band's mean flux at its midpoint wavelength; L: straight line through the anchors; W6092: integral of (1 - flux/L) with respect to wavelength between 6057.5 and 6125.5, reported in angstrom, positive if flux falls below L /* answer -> -3.1 angstrom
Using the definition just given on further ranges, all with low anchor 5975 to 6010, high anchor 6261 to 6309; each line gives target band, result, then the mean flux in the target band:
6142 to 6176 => 2.0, 13.1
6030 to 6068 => -1.9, 14.8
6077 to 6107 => -1.2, 14.6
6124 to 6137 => 0.1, 13.9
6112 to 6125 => 0.3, 13.6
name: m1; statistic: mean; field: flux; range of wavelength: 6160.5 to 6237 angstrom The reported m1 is 12.7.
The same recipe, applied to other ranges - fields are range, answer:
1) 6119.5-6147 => 13.8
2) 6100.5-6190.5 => 13.5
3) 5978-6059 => 14.5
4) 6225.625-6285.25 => 12.7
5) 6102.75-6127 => 13.7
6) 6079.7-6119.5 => 14.4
